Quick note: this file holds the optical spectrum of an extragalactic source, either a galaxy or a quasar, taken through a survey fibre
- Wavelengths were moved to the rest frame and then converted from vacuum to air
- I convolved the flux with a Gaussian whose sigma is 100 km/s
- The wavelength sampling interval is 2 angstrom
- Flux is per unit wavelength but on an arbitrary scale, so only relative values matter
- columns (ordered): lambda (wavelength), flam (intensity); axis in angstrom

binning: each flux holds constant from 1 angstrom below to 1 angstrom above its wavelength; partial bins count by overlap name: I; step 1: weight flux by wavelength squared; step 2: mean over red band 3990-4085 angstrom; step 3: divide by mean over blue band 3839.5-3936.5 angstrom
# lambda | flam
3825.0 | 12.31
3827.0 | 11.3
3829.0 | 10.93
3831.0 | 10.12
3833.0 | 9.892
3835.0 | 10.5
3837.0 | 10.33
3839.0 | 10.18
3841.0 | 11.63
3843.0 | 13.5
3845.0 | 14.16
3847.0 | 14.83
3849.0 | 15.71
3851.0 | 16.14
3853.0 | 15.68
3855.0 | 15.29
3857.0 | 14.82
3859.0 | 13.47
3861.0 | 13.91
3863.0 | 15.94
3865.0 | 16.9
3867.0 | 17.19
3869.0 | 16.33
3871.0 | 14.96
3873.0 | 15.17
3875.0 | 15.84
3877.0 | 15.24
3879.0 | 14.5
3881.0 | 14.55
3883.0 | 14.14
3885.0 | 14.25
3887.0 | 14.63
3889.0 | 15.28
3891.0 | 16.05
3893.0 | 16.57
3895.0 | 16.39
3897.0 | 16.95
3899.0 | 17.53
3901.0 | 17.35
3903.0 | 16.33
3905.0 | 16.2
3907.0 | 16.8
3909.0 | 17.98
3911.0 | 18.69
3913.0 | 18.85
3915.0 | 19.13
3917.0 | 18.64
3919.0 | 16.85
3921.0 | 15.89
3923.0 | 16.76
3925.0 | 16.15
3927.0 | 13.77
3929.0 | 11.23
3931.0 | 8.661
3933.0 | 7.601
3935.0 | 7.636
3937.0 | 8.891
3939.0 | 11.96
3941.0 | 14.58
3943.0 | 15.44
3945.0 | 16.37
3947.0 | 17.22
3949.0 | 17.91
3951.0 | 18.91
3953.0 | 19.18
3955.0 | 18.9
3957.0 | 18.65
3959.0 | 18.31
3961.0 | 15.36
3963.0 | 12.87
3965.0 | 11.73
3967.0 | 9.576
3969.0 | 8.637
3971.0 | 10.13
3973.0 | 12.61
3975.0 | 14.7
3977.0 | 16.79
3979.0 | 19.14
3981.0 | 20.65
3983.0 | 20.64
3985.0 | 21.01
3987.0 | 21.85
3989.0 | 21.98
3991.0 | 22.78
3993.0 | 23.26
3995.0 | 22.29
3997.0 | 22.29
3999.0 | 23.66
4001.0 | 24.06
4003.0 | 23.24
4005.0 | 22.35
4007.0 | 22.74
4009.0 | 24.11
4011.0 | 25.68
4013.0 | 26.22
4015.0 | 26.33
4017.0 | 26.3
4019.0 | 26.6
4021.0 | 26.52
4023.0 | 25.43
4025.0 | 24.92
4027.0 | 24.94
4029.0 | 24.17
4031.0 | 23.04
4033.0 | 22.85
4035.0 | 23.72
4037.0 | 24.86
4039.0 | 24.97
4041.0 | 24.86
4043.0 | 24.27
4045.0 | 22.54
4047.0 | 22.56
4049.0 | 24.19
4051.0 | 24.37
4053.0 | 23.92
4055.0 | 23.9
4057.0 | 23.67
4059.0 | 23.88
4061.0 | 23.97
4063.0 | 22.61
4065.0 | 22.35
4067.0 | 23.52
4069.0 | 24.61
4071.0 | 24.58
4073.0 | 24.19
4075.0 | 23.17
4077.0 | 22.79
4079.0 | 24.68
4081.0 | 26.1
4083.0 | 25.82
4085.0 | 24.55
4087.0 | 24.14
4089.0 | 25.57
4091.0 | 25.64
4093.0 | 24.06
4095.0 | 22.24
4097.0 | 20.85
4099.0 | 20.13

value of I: 1.71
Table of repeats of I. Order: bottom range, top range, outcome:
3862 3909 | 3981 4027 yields 1.59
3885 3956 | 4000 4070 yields 1.64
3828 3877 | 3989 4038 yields 1.89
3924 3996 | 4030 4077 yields 1.58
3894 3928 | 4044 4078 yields 1.49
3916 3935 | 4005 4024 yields 1.95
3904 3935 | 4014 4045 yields 1.72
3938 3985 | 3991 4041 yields 1.59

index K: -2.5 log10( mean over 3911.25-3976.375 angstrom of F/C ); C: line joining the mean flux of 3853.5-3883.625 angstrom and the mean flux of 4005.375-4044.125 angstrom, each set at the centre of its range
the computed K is 0.331 mag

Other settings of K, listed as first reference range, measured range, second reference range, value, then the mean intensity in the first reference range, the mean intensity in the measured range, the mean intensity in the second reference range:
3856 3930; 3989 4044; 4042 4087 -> -0.12 mag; 16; 24.3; 23.9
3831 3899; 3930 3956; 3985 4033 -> 0.37 mag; 14.6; 14.1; 24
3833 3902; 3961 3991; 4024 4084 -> 0.25 mag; 14.8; 16.1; 24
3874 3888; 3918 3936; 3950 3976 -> 0.15 mag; 14.7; 12.7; 14.6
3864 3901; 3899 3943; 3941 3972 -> 0.05 mag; 15.7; 14.8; 15.3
